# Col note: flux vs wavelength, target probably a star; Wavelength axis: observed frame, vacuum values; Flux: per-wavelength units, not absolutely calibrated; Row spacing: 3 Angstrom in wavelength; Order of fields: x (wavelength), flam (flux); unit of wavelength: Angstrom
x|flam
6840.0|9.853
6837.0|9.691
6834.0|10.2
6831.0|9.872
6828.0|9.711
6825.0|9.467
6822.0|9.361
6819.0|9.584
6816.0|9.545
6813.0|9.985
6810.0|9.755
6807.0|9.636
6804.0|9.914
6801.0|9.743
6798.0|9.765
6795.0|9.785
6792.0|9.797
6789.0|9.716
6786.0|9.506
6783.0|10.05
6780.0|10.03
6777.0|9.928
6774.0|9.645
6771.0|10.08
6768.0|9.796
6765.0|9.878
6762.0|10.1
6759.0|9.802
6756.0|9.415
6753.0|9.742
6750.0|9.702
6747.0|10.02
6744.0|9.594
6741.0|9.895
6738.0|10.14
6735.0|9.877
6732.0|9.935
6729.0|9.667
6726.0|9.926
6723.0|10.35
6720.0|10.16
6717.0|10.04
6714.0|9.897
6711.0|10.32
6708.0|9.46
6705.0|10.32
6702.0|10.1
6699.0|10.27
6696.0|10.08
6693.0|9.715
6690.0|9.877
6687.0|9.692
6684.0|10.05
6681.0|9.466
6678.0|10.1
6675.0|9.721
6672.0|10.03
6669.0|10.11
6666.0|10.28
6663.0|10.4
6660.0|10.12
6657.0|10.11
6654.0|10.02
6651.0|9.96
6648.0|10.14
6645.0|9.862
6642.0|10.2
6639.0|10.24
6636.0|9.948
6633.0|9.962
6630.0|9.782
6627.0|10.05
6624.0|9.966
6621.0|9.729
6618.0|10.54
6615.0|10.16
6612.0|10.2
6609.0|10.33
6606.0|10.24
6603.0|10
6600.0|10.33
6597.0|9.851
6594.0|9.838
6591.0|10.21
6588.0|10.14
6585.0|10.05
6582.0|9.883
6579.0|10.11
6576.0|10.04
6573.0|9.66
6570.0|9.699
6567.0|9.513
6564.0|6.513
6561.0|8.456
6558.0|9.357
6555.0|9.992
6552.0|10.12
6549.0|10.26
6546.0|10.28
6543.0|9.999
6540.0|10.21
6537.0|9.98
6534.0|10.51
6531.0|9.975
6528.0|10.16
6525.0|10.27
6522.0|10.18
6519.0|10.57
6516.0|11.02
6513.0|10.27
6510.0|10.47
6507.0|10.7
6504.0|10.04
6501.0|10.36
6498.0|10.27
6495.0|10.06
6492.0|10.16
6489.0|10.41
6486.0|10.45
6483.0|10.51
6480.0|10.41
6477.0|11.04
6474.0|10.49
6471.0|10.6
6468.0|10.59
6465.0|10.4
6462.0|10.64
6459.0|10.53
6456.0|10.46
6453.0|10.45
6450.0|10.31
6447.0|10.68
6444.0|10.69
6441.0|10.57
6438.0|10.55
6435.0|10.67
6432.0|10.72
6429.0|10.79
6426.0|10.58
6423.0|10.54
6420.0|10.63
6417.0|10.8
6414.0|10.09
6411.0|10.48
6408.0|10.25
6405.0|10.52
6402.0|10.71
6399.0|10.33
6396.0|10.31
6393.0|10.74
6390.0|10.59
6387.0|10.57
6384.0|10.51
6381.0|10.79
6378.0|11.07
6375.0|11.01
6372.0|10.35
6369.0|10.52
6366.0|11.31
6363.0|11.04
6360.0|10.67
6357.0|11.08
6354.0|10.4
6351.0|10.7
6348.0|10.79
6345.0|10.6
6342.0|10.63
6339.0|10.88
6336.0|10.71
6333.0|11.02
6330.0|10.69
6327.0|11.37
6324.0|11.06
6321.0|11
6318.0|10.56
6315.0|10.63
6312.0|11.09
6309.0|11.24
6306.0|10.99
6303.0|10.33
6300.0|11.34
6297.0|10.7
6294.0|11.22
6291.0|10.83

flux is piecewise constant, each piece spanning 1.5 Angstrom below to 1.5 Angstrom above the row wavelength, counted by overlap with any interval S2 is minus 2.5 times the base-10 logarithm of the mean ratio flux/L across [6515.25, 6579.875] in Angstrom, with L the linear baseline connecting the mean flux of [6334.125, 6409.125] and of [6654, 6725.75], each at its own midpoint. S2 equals 0.05 mag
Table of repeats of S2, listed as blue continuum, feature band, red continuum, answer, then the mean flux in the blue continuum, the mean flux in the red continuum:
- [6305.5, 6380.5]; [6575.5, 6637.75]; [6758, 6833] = 0.02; 10.9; 9.78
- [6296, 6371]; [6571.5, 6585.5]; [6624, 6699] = 0.03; 10.9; 10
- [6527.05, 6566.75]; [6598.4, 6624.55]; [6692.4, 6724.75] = -0.04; 9.67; 10.1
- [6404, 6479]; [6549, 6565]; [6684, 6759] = 0.14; 10.6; 9.92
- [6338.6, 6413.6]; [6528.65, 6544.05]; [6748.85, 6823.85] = 0.02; 10.7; 9.77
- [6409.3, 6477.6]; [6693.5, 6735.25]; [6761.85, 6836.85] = -0.01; 10.6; 9.79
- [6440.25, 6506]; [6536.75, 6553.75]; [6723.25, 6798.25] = 0.02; 10.5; 9.84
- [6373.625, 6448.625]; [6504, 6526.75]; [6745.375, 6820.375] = -0.01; 10.6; 9.8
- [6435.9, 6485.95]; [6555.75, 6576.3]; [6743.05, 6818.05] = 0.15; 10.6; 9.8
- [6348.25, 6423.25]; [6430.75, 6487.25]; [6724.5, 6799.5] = -0.01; 10.6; 9.83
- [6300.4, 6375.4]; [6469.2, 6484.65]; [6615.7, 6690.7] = -0.01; 10.8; 10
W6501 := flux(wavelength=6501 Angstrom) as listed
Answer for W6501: 10.36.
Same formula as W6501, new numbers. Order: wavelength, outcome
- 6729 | 9.667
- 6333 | 11.02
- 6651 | 9.96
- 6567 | 9.513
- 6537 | 9.98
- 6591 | 10.21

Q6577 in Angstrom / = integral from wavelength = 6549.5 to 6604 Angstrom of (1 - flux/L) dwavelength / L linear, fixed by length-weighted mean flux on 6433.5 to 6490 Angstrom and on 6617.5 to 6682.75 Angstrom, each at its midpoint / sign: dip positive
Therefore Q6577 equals 3.0 Angstrom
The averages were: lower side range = 10.6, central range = 9.66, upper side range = 10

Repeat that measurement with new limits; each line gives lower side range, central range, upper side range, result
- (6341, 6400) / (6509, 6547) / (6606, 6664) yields 0.2 Angstrom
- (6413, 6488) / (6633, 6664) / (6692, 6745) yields 0.2 Angstrom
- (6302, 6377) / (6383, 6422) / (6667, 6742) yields 0.7 Angstrom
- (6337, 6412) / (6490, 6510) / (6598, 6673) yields 0.2 Angstrom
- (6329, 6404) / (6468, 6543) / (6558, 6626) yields -1.7 Angstrom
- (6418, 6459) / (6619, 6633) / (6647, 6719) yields 0.3 Angstrom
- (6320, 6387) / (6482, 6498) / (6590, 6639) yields 0.2 Angstrom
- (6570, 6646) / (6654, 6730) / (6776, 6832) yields -0.7 Angstrom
